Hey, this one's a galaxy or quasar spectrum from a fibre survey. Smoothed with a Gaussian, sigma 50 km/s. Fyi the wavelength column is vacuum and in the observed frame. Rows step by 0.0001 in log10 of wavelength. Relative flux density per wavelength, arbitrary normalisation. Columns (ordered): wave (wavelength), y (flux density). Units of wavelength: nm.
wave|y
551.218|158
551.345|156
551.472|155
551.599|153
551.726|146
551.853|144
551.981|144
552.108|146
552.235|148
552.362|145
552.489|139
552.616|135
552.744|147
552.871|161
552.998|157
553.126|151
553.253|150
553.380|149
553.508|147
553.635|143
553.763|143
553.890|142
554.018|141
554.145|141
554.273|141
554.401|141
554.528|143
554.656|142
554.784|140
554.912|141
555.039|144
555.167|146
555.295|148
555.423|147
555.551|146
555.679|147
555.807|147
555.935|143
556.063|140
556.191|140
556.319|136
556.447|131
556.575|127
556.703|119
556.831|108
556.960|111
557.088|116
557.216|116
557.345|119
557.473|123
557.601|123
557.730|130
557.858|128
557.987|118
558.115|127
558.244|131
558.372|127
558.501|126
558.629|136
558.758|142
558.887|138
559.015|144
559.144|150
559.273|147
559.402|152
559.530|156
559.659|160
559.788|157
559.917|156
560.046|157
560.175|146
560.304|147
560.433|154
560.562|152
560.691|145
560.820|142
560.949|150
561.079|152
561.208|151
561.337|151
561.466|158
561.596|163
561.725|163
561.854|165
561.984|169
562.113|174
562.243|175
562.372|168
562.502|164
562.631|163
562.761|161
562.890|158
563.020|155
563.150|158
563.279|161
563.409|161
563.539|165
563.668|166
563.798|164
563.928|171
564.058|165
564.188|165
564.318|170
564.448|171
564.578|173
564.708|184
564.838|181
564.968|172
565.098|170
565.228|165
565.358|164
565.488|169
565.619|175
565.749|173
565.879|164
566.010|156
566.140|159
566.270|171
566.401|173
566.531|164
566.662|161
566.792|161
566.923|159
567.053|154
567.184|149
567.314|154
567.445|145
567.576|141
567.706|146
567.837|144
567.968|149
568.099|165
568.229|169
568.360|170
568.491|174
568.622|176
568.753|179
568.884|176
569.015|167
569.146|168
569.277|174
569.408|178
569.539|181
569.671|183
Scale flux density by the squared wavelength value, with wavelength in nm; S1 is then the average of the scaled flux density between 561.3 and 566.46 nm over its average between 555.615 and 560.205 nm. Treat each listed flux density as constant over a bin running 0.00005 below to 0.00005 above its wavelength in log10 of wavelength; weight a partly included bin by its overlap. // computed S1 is 1.3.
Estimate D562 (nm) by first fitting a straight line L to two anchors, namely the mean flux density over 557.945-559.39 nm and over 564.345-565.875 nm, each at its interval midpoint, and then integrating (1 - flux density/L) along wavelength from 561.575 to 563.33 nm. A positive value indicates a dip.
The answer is -0.08 nm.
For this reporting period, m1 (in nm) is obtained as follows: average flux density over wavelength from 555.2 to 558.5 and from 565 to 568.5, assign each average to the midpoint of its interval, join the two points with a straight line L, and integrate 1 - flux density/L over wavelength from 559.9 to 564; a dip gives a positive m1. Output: -0.37 nm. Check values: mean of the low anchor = 130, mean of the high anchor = 161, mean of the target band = 159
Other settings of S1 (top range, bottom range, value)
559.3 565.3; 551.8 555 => 1.15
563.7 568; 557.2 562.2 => 1.15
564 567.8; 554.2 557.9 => 1.27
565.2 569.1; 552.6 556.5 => 1.18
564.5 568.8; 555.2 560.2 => 1.24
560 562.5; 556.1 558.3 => 1.29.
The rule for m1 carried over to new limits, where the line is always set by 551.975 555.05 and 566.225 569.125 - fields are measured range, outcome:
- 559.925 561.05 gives 0.02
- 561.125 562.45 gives -0.08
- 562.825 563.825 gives -0.03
